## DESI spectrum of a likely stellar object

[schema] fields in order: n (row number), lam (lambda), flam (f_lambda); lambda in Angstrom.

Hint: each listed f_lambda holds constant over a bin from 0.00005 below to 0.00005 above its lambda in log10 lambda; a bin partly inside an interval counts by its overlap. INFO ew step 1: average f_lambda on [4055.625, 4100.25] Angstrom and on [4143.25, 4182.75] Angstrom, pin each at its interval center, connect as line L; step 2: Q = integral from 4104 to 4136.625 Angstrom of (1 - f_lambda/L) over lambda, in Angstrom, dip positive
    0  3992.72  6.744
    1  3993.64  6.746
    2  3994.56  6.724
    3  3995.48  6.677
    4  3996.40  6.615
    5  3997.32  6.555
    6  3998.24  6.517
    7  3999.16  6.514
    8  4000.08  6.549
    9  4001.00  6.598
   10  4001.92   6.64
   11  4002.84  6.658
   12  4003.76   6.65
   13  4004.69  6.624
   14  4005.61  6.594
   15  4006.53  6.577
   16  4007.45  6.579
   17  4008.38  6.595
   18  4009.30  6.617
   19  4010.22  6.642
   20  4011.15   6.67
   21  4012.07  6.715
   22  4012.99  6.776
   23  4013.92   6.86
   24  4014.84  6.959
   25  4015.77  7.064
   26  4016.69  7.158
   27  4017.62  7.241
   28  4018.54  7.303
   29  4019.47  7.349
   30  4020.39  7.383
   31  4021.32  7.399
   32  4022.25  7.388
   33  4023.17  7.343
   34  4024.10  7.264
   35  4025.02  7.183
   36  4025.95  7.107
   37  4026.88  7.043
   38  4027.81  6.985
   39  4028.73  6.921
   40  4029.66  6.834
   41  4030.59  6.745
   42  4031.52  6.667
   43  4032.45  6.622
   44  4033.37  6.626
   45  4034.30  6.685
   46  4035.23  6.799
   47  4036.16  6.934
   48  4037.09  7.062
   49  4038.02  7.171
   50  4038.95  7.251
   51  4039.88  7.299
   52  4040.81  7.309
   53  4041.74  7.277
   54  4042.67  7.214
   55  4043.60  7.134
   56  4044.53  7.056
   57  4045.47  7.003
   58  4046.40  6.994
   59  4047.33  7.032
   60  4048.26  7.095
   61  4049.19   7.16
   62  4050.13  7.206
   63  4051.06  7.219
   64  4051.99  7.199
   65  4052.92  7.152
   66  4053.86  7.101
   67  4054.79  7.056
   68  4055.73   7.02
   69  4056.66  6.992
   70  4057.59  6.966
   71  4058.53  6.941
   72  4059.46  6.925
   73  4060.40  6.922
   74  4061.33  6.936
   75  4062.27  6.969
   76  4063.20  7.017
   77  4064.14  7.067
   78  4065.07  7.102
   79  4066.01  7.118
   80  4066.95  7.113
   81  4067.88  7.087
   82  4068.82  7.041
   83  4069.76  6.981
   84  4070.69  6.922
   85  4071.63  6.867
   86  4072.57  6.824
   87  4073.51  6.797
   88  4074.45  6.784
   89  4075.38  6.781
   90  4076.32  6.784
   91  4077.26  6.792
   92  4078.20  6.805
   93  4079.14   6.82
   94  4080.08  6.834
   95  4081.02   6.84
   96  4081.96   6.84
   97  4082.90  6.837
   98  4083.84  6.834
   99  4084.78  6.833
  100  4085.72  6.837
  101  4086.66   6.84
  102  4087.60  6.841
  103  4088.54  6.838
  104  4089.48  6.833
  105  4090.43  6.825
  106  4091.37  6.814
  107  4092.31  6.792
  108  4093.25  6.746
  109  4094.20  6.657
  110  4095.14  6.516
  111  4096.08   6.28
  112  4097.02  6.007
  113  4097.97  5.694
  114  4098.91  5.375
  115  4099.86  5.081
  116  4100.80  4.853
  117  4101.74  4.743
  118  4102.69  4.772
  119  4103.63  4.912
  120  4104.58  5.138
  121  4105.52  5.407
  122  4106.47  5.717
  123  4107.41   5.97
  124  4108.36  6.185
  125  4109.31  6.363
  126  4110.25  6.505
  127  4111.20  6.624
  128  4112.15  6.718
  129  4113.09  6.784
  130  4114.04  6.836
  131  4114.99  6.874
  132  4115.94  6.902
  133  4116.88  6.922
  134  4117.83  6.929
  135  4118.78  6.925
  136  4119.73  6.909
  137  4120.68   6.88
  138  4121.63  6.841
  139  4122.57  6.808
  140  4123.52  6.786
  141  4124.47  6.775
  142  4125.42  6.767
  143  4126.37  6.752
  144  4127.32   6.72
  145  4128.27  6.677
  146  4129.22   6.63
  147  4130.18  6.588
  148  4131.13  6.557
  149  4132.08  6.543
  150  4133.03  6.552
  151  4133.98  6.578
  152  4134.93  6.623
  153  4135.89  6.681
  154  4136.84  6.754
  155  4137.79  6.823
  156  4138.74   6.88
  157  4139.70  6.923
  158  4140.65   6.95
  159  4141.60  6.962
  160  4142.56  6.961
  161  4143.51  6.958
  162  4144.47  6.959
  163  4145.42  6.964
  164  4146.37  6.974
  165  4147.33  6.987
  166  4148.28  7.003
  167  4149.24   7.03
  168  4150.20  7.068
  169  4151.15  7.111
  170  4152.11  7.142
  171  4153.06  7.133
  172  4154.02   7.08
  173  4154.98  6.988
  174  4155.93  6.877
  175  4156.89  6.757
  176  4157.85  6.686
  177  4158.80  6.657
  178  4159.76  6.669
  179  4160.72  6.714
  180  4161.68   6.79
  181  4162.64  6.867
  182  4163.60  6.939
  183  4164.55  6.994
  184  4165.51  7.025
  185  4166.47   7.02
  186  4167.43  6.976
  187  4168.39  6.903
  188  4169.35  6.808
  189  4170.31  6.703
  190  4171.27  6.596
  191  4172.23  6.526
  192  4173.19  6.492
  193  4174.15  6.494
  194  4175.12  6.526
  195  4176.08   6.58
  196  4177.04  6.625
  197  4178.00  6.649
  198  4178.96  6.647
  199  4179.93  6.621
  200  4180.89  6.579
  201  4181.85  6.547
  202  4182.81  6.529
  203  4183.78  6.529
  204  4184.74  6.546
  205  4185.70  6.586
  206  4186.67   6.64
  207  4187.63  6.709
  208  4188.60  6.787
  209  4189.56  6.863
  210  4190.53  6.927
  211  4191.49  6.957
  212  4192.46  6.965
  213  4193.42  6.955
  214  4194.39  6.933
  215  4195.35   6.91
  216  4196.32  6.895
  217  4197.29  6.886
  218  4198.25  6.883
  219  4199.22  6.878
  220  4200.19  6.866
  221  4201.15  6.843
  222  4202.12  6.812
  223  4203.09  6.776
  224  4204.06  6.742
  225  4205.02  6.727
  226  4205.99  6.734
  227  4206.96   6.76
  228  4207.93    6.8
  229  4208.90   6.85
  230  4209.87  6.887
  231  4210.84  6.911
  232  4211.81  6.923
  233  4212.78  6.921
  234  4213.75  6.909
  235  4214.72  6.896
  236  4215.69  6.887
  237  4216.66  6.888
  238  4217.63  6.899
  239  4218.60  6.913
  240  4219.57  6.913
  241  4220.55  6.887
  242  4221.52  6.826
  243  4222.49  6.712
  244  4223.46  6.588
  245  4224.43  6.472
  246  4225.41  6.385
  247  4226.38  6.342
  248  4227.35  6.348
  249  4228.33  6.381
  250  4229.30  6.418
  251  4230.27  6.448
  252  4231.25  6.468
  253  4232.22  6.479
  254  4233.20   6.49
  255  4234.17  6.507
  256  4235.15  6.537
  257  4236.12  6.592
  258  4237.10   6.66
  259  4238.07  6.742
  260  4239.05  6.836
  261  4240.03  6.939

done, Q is 1.05 Angstrom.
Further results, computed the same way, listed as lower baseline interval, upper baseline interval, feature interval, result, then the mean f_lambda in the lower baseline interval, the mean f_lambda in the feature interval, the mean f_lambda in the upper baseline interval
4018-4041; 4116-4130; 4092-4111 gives 3.0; 7.07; 5.79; 6.81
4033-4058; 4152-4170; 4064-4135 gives 4.5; 7.08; 6.55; 6.89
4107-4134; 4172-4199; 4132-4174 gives -1.0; 6.69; 6.86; 6.71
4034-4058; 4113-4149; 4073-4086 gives 0.3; 7.09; 6.82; 6.82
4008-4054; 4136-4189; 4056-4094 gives 0.4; 7.04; 6.89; 6.8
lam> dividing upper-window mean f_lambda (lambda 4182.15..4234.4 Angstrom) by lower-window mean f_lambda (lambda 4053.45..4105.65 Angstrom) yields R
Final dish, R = 1.0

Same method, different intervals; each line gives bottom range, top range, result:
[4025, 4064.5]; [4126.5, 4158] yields 0.98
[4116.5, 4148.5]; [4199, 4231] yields 0.99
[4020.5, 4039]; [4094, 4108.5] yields 0.79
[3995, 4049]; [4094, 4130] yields 0.91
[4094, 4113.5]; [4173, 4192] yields 1.14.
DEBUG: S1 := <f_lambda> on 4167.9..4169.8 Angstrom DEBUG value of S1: 6.86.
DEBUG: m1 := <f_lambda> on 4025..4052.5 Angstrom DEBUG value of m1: 7.03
